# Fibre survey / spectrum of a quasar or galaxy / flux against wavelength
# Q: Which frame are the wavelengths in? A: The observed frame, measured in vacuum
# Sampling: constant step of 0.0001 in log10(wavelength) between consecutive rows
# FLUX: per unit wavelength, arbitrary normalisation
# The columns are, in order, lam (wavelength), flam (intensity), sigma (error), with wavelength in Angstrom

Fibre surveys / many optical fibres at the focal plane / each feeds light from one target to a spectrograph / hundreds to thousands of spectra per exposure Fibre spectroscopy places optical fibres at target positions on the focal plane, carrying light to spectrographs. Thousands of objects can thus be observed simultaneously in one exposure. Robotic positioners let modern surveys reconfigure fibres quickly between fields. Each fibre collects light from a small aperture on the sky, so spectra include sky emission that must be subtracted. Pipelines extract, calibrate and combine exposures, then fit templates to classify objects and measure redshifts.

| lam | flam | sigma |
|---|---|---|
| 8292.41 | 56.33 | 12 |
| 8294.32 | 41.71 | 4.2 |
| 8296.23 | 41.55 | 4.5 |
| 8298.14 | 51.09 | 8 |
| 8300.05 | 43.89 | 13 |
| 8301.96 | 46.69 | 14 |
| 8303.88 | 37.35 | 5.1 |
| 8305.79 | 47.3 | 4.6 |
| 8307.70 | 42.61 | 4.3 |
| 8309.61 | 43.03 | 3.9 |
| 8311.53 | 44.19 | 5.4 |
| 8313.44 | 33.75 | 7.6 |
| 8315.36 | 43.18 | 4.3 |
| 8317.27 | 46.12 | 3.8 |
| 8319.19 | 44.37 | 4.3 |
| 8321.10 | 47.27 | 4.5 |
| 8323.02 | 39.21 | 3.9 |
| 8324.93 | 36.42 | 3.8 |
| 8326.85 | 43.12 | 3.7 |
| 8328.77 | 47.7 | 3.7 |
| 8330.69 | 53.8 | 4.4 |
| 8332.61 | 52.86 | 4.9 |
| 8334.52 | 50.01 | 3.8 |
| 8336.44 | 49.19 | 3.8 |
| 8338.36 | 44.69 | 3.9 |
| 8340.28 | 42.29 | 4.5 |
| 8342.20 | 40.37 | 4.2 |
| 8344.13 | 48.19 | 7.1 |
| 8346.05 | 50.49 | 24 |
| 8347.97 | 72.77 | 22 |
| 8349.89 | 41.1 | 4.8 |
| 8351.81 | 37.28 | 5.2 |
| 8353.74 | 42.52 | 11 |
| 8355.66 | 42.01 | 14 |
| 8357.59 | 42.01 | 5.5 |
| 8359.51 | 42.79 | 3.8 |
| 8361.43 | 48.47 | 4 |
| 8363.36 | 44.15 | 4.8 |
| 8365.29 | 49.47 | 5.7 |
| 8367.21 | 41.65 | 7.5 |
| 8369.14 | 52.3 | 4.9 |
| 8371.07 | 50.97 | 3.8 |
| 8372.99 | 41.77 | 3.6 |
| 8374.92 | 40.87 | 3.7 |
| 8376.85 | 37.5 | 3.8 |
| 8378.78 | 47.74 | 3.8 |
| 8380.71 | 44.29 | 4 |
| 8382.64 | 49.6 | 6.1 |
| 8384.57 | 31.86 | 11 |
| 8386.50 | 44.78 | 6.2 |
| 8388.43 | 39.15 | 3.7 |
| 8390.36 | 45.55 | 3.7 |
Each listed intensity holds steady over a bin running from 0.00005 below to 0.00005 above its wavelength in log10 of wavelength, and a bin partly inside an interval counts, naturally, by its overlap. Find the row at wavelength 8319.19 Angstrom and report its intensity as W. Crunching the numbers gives 44.37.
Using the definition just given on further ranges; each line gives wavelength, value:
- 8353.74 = 42.52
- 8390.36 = 45.55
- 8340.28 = 42.29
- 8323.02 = 39.21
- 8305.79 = 47.3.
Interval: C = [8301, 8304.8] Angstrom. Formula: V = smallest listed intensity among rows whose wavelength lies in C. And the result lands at 37.35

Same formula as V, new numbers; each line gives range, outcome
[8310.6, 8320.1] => 33.75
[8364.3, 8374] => 41.65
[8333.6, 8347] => 40.37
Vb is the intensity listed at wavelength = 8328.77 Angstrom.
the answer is 47.7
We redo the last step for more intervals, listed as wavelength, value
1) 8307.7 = 42.61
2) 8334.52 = 50.01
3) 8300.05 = 43.89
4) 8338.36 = 44.69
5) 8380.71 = 44.29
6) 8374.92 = 40.87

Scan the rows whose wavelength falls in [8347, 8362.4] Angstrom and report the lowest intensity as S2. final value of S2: 37.28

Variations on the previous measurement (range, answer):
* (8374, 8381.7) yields 37.5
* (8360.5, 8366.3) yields 44.15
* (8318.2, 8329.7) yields 36.42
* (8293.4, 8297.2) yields 41.55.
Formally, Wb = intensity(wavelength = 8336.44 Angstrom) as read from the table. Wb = 49.19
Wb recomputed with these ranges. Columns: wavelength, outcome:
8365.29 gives 49.47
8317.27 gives 46.12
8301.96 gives 46.69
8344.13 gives 48.19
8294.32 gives 41.71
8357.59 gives 42.01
